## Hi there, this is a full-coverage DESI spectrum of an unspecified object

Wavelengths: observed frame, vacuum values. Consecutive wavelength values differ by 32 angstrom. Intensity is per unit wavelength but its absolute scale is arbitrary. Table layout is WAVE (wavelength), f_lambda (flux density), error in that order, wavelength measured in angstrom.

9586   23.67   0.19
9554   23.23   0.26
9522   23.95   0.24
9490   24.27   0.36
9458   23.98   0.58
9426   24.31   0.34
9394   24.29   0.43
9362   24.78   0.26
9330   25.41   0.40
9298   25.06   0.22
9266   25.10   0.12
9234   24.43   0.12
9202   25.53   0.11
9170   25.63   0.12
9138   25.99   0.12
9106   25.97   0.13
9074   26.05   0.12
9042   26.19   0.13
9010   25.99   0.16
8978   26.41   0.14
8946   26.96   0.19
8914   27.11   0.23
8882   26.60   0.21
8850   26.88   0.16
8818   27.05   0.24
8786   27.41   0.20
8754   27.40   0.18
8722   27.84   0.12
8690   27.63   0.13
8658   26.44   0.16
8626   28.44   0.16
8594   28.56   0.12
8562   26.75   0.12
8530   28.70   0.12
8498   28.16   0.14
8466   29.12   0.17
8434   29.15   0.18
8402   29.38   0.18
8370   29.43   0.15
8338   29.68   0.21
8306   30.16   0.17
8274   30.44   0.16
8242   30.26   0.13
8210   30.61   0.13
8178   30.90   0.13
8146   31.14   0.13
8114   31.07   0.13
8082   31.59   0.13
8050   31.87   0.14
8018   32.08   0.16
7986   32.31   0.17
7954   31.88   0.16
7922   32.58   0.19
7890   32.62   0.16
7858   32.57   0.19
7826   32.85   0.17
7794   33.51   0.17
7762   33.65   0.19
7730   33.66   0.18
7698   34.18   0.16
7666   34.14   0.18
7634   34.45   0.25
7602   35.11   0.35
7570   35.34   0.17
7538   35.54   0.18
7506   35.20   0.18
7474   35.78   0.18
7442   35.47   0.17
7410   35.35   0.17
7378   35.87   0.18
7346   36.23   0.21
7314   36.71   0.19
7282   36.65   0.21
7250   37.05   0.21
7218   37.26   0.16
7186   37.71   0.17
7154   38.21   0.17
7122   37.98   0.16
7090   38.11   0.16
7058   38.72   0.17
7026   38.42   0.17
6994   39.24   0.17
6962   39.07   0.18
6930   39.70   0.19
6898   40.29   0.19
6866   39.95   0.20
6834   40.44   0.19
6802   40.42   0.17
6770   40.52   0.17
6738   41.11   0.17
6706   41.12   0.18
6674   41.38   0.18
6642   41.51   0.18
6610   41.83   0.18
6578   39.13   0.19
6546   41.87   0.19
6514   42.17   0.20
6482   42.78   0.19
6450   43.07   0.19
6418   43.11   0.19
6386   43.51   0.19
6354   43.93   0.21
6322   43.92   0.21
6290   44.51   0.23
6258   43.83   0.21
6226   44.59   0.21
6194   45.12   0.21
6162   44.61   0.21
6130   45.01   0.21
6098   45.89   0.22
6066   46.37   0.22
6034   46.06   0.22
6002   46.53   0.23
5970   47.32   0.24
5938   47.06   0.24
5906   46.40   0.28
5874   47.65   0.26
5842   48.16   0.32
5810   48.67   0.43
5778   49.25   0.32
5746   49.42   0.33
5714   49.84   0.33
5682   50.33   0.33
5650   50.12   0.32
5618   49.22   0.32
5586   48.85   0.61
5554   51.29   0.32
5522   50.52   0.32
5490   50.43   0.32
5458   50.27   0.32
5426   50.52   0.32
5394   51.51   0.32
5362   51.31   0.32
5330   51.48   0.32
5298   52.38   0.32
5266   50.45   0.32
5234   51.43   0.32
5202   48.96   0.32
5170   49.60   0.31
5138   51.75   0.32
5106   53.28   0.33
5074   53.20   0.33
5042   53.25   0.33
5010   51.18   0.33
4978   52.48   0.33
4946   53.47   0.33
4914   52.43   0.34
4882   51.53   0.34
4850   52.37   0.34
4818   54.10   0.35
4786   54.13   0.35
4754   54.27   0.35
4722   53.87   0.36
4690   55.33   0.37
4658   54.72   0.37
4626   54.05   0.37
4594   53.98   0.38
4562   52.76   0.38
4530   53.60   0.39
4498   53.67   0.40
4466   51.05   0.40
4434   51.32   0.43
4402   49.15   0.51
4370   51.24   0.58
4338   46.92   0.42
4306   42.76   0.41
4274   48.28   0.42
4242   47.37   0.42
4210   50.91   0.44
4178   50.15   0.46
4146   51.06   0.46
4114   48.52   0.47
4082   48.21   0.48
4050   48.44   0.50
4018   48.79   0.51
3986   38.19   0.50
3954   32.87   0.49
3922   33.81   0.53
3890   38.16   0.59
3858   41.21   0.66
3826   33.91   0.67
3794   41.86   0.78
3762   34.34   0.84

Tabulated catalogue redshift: 0.001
